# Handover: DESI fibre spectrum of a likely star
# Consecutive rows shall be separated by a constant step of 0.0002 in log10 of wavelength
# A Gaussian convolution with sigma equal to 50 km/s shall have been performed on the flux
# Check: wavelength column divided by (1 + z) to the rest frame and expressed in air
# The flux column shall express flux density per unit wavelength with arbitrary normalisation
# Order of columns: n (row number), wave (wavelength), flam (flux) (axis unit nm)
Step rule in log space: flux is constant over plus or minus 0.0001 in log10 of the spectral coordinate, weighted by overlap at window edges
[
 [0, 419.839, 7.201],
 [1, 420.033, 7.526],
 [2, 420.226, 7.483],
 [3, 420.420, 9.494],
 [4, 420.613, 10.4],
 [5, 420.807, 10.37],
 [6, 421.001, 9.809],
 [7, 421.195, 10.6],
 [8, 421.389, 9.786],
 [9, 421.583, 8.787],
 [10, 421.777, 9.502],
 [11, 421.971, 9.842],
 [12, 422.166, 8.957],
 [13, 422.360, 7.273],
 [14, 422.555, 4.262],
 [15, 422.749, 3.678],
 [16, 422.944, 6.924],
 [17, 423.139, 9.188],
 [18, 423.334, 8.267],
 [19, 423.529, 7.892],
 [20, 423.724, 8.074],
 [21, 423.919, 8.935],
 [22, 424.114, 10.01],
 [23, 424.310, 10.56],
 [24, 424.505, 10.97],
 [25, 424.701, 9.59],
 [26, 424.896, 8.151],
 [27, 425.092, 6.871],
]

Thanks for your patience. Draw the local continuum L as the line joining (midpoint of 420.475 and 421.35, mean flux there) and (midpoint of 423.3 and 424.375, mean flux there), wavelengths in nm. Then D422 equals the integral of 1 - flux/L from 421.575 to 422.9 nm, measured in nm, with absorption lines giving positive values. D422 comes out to 0.319 nm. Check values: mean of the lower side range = 10.2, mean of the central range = 7.36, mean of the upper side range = 8.95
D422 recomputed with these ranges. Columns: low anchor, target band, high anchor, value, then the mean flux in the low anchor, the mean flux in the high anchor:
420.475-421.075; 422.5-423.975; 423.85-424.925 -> 0.41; 10.2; 9.82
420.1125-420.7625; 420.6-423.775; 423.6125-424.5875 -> 0.34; 9.19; 9.67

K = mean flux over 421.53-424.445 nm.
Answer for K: 8.17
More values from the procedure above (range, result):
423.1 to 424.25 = 8.76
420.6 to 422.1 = 9.84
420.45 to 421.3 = 10.2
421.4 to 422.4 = 9.05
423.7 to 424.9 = 9.66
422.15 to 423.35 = 6.71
